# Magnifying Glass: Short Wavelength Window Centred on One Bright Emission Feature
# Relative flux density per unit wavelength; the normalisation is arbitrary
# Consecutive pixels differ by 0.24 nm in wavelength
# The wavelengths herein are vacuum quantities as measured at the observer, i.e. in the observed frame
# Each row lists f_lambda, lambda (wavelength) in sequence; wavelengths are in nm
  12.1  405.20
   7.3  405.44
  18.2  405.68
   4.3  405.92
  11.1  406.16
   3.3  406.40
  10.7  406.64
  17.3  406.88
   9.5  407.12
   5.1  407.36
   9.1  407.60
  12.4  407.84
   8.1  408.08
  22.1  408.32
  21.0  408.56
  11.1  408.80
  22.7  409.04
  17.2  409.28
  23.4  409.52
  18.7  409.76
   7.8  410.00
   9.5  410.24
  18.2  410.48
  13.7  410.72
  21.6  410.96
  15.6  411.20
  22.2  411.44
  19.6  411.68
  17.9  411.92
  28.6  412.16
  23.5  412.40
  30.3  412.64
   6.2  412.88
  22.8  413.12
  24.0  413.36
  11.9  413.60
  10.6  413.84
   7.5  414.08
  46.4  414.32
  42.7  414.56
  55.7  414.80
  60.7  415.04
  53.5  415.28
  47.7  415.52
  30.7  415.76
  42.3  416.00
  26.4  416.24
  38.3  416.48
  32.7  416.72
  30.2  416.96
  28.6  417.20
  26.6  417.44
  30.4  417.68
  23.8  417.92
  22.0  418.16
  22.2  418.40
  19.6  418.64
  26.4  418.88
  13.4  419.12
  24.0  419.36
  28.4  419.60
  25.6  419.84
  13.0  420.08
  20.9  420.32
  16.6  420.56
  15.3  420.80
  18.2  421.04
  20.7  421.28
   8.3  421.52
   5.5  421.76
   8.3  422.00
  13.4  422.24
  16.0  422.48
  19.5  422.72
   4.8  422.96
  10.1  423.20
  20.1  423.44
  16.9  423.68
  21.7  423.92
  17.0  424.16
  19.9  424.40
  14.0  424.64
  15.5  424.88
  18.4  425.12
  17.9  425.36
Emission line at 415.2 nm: Ly-alpha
